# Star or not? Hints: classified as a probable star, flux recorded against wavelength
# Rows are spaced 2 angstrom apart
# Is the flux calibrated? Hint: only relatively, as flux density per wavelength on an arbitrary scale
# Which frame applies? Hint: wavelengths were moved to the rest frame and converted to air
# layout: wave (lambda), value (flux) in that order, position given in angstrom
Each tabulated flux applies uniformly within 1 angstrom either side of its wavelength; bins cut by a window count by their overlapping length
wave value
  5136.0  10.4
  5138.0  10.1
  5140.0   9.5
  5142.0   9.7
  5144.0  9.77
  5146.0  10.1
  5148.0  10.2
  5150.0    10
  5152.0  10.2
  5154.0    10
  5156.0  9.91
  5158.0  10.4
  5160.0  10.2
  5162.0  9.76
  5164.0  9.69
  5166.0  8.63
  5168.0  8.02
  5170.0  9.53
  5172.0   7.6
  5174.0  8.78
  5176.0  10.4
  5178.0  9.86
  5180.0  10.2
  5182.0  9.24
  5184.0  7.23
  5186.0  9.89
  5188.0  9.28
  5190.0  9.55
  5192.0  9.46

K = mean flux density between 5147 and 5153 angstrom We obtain 10.1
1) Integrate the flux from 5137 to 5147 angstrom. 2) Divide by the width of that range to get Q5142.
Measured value 9.83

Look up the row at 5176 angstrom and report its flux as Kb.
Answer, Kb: 10.4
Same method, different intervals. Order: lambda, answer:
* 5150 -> 10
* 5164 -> 9.69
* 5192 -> 9.46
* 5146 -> 10.1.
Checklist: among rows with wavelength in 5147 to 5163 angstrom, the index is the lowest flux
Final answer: 9.76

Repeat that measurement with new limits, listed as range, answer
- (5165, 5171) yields 8.02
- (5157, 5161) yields 10.2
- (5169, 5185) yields 7.23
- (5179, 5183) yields 9.24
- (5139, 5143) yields 9.5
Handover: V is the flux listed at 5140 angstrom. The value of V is 9.5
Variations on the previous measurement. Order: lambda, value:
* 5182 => 9.24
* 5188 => 9.28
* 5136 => 10.4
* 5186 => 9.89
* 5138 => 10.1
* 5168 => 8.02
